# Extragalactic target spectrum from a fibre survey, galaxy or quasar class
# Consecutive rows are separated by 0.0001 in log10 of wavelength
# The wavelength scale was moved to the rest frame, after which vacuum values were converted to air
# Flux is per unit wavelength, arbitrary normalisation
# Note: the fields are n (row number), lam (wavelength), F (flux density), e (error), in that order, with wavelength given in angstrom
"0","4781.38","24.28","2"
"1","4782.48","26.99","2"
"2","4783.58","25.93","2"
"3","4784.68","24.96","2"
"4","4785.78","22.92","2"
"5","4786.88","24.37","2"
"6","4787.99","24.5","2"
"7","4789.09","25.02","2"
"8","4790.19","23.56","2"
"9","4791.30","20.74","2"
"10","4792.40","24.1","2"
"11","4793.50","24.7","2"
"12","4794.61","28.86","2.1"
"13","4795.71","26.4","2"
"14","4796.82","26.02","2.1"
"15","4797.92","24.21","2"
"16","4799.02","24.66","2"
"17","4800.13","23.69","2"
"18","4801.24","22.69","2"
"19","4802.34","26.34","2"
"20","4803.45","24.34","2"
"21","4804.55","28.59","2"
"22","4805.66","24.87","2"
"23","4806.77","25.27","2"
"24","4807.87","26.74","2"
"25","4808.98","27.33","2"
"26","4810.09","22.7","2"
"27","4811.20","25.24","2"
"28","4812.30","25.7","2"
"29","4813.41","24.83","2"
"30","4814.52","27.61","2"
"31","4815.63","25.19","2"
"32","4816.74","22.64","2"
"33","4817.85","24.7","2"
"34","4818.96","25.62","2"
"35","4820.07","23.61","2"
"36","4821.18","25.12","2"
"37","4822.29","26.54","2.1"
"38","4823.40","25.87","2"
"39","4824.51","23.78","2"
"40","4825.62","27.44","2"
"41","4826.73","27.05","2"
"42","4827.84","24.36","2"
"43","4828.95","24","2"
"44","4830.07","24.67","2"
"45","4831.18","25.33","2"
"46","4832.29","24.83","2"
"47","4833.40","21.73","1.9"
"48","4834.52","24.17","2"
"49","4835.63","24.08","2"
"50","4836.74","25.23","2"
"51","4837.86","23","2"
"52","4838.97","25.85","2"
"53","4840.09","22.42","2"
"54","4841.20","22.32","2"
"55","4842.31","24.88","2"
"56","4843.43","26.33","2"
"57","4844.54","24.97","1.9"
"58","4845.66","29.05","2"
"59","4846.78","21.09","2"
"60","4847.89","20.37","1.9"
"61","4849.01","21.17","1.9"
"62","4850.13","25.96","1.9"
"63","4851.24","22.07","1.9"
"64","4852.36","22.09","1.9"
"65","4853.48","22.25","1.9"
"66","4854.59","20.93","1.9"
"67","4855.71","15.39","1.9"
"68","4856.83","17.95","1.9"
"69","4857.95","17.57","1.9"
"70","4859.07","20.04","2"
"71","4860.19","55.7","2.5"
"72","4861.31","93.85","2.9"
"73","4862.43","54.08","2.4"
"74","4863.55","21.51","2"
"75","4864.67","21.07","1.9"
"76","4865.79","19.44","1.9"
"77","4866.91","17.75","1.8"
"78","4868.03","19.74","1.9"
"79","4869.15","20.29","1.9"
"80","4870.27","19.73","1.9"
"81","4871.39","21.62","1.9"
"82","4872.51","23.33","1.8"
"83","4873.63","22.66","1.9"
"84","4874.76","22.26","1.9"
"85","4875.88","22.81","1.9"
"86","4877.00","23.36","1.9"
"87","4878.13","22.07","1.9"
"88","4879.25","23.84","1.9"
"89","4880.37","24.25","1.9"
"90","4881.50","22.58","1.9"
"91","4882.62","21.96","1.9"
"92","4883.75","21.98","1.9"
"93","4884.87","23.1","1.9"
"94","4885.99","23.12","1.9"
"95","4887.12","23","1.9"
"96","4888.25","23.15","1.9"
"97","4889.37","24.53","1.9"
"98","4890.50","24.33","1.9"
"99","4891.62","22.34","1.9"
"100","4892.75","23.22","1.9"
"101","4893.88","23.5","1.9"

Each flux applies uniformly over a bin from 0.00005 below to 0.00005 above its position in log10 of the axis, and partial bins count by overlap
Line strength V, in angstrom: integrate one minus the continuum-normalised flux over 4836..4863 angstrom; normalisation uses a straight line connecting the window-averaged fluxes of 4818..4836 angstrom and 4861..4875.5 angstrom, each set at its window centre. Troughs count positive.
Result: -1.5 angstrom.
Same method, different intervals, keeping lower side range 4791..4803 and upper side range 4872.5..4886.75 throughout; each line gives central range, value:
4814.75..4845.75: -0.9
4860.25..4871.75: -4.4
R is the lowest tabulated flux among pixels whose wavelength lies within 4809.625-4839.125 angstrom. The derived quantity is 21.73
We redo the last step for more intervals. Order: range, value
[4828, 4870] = 15.39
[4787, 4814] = 20.74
